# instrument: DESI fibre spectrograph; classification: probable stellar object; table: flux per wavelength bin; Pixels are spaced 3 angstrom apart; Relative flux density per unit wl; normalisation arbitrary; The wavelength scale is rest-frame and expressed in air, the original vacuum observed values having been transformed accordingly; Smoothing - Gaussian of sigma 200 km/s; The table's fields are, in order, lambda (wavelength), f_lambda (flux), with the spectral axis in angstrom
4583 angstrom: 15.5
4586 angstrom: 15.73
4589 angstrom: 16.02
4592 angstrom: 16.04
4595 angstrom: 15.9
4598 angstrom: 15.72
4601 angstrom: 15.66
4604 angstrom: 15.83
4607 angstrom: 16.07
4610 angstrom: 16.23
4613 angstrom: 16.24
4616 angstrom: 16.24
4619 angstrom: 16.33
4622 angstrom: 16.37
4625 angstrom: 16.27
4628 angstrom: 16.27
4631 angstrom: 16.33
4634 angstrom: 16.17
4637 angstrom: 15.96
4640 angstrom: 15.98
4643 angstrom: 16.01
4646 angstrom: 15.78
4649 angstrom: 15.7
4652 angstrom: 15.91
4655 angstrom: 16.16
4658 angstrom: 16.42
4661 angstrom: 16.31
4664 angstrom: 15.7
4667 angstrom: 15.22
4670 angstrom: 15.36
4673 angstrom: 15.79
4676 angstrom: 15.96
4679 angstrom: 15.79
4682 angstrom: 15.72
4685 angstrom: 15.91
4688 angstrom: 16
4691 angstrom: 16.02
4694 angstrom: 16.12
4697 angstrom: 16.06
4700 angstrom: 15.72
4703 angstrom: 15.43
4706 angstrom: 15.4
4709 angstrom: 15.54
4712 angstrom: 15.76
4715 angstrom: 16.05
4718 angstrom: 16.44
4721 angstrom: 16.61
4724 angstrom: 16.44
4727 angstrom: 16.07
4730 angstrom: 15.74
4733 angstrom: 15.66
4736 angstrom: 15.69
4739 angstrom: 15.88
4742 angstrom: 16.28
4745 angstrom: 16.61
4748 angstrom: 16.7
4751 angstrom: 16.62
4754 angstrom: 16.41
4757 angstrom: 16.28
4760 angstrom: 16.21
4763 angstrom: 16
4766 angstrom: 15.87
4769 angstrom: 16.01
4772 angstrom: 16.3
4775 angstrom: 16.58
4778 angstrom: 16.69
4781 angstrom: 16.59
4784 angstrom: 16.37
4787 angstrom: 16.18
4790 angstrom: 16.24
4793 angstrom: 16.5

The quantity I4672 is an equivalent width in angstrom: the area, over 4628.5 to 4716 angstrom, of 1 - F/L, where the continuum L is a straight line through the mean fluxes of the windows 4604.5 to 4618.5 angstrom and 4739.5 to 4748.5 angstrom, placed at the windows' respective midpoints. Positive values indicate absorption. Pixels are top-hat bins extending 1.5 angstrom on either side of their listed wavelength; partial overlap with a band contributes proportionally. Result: 2.3 angstrom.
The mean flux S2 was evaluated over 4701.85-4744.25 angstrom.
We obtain 15.9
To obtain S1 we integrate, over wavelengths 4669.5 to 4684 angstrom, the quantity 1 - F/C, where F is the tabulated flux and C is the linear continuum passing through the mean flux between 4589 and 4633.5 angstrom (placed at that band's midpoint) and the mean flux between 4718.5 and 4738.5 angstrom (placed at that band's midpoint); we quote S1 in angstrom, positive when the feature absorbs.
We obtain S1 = 0.3 angstrom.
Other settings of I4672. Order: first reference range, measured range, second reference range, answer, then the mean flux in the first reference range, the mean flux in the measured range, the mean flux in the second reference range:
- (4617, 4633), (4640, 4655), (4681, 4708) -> 0.24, 16.3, 15.9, 15.8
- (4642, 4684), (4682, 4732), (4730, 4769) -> 0.18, 15.8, 15.9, 16.2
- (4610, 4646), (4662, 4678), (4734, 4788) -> 0.57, 16.2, 15.6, 16.3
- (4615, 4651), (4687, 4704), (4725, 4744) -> 0.10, 16.1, 15.9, 15.9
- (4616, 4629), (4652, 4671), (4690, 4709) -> 0.18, 16.3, 15.9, 15.8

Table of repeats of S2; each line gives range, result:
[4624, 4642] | 16.2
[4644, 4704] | 15.9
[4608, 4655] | 16.1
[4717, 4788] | 16.3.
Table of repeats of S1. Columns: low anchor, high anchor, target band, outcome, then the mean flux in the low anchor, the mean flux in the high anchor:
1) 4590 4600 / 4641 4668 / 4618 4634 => -0.4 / 15.9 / 15.9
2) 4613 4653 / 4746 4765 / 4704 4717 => 0.5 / 16.1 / 16.4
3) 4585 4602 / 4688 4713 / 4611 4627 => -0.5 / 15.9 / 15.8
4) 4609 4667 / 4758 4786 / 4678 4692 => 0.2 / 16.1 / 16.3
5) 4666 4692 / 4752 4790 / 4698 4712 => 0.3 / 15.8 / 16.3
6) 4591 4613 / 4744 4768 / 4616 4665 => -0.2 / 15.9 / 16.3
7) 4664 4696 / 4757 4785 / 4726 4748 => 0.1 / 15.8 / 16.3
